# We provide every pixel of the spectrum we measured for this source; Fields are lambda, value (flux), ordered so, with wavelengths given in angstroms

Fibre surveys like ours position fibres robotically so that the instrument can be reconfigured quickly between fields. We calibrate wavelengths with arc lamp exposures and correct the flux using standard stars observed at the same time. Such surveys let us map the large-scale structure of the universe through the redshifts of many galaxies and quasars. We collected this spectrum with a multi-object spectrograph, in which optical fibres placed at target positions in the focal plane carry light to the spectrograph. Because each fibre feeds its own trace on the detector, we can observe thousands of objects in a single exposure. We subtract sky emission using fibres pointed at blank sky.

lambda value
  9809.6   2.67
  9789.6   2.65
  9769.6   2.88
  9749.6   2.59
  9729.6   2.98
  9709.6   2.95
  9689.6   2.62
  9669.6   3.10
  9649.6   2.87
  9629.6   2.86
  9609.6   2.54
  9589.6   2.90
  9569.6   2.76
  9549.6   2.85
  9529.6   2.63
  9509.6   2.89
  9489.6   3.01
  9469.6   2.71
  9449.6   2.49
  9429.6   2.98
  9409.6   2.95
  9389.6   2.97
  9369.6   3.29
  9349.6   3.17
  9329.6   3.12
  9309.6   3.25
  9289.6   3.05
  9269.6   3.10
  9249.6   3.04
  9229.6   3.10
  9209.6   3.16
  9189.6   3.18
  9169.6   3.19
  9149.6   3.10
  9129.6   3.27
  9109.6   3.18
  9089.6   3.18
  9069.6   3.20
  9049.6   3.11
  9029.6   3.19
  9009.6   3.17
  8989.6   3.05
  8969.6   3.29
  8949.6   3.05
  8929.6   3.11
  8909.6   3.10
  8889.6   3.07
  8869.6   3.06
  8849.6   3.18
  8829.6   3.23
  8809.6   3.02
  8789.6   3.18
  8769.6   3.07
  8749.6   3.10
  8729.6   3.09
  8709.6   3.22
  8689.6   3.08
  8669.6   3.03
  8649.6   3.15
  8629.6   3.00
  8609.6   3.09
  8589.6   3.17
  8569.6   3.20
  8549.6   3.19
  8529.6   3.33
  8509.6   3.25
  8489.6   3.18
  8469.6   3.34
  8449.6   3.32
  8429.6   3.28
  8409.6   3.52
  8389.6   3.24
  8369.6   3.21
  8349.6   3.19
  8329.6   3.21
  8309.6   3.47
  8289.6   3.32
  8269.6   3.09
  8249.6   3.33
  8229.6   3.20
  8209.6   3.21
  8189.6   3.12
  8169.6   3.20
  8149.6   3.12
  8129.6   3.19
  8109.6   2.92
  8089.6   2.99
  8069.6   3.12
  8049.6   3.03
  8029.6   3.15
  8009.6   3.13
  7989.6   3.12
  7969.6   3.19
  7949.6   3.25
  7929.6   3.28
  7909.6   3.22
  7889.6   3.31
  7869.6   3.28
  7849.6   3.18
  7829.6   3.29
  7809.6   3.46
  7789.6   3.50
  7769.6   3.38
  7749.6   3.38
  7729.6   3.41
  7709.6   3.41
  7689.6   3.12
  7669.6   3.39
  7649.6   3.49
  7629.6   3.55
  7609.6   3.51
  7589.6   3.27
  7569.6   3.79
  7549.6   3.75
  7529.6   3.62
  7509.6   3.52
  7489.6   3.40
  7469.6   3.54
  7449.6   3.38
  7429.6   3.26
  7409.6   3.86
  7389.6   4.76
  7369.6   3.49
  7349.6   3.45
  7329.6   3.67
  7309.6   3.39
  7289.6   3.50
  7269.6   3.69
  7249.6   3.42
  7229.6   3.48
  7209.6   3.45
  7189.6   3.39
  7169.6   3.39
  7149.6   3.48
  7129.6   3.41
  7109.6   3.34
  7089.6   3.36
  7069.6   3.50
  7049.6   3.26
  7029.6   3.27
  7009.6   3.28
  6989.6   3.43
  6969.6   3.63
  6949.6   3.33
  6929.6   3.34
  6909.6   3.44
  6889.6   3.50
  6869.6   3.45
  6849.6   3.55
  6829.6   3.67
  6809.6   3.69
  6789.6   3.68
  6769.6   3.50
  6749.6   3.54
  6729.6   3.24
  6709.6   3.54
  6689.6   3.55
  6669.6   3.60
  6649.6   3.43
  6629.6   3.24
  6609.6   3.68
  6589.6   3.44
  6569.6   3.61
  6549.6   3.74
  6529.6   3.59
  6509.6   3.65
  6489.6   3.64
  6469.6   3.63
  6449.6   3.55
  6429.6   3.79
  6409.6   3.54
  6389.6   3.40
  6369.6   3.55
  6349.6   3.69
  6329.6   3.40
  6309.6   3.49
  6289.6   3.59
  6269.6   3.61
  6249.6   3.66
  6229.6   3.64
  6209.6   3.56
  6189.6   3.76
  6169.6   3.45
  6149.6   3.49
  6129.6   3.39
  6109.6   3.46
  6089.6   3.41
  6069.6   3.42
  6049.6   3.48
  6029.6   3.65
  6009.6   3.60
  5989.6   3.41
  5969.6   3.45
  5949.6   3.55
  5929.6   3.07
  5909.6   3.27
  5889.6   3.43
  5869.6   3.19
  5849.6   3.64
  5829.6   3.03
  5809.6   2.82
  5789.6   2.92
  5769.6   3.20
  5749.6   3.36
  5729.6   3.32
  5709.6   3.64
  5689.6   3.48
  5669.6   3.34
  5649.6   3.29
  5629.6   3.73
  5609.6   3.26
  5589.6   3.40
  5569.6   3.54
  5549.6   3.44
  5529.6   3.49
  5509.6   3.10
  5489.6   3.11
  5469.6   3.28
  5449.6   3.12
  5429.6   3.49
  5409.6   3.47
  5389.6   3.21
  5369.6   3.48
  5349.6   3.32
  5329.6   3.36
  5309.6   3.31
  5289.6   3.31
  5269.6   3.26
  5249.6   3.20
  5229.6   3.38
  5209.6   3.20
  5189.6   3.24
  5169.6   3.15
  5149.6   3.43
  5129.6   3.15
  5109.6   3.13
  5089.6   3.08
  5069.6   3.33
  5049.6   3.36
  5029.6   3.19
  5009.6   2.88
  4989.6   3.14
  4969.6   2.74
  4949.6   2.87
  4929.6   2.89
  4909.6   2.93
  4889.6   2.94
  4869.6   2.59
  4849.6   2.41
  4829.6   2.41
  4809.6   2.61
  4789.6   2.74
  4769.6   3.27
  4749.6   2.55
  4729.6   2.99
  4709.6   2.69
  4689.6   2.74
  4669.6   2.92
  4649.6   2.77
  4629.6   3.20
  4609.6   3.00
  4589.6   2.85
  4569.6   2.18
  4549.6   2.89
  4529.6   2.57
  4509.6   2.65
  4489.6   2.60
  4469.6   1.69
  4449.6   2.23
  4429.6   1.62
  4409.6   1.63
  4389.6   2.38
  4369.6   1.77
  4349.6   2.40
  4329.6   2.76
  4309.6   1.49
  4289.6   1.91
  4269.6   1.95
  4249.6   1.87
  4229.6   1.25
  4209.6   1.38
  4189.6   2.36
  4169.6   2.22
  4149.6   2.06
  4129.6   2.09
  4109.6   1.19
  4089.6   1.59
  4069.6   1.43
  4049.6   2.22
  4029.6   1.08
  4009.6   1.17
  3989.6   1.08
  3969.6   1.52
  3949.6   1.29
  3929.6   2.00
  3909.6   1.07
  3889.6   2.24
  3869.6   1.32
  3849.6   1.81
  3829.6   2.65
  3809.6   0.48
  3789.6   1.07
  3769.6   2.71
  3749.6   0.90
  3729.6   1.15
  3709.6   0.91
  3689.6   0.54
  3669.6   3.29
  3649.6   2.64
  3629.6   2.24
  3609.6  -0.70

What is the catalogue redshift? 0.12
